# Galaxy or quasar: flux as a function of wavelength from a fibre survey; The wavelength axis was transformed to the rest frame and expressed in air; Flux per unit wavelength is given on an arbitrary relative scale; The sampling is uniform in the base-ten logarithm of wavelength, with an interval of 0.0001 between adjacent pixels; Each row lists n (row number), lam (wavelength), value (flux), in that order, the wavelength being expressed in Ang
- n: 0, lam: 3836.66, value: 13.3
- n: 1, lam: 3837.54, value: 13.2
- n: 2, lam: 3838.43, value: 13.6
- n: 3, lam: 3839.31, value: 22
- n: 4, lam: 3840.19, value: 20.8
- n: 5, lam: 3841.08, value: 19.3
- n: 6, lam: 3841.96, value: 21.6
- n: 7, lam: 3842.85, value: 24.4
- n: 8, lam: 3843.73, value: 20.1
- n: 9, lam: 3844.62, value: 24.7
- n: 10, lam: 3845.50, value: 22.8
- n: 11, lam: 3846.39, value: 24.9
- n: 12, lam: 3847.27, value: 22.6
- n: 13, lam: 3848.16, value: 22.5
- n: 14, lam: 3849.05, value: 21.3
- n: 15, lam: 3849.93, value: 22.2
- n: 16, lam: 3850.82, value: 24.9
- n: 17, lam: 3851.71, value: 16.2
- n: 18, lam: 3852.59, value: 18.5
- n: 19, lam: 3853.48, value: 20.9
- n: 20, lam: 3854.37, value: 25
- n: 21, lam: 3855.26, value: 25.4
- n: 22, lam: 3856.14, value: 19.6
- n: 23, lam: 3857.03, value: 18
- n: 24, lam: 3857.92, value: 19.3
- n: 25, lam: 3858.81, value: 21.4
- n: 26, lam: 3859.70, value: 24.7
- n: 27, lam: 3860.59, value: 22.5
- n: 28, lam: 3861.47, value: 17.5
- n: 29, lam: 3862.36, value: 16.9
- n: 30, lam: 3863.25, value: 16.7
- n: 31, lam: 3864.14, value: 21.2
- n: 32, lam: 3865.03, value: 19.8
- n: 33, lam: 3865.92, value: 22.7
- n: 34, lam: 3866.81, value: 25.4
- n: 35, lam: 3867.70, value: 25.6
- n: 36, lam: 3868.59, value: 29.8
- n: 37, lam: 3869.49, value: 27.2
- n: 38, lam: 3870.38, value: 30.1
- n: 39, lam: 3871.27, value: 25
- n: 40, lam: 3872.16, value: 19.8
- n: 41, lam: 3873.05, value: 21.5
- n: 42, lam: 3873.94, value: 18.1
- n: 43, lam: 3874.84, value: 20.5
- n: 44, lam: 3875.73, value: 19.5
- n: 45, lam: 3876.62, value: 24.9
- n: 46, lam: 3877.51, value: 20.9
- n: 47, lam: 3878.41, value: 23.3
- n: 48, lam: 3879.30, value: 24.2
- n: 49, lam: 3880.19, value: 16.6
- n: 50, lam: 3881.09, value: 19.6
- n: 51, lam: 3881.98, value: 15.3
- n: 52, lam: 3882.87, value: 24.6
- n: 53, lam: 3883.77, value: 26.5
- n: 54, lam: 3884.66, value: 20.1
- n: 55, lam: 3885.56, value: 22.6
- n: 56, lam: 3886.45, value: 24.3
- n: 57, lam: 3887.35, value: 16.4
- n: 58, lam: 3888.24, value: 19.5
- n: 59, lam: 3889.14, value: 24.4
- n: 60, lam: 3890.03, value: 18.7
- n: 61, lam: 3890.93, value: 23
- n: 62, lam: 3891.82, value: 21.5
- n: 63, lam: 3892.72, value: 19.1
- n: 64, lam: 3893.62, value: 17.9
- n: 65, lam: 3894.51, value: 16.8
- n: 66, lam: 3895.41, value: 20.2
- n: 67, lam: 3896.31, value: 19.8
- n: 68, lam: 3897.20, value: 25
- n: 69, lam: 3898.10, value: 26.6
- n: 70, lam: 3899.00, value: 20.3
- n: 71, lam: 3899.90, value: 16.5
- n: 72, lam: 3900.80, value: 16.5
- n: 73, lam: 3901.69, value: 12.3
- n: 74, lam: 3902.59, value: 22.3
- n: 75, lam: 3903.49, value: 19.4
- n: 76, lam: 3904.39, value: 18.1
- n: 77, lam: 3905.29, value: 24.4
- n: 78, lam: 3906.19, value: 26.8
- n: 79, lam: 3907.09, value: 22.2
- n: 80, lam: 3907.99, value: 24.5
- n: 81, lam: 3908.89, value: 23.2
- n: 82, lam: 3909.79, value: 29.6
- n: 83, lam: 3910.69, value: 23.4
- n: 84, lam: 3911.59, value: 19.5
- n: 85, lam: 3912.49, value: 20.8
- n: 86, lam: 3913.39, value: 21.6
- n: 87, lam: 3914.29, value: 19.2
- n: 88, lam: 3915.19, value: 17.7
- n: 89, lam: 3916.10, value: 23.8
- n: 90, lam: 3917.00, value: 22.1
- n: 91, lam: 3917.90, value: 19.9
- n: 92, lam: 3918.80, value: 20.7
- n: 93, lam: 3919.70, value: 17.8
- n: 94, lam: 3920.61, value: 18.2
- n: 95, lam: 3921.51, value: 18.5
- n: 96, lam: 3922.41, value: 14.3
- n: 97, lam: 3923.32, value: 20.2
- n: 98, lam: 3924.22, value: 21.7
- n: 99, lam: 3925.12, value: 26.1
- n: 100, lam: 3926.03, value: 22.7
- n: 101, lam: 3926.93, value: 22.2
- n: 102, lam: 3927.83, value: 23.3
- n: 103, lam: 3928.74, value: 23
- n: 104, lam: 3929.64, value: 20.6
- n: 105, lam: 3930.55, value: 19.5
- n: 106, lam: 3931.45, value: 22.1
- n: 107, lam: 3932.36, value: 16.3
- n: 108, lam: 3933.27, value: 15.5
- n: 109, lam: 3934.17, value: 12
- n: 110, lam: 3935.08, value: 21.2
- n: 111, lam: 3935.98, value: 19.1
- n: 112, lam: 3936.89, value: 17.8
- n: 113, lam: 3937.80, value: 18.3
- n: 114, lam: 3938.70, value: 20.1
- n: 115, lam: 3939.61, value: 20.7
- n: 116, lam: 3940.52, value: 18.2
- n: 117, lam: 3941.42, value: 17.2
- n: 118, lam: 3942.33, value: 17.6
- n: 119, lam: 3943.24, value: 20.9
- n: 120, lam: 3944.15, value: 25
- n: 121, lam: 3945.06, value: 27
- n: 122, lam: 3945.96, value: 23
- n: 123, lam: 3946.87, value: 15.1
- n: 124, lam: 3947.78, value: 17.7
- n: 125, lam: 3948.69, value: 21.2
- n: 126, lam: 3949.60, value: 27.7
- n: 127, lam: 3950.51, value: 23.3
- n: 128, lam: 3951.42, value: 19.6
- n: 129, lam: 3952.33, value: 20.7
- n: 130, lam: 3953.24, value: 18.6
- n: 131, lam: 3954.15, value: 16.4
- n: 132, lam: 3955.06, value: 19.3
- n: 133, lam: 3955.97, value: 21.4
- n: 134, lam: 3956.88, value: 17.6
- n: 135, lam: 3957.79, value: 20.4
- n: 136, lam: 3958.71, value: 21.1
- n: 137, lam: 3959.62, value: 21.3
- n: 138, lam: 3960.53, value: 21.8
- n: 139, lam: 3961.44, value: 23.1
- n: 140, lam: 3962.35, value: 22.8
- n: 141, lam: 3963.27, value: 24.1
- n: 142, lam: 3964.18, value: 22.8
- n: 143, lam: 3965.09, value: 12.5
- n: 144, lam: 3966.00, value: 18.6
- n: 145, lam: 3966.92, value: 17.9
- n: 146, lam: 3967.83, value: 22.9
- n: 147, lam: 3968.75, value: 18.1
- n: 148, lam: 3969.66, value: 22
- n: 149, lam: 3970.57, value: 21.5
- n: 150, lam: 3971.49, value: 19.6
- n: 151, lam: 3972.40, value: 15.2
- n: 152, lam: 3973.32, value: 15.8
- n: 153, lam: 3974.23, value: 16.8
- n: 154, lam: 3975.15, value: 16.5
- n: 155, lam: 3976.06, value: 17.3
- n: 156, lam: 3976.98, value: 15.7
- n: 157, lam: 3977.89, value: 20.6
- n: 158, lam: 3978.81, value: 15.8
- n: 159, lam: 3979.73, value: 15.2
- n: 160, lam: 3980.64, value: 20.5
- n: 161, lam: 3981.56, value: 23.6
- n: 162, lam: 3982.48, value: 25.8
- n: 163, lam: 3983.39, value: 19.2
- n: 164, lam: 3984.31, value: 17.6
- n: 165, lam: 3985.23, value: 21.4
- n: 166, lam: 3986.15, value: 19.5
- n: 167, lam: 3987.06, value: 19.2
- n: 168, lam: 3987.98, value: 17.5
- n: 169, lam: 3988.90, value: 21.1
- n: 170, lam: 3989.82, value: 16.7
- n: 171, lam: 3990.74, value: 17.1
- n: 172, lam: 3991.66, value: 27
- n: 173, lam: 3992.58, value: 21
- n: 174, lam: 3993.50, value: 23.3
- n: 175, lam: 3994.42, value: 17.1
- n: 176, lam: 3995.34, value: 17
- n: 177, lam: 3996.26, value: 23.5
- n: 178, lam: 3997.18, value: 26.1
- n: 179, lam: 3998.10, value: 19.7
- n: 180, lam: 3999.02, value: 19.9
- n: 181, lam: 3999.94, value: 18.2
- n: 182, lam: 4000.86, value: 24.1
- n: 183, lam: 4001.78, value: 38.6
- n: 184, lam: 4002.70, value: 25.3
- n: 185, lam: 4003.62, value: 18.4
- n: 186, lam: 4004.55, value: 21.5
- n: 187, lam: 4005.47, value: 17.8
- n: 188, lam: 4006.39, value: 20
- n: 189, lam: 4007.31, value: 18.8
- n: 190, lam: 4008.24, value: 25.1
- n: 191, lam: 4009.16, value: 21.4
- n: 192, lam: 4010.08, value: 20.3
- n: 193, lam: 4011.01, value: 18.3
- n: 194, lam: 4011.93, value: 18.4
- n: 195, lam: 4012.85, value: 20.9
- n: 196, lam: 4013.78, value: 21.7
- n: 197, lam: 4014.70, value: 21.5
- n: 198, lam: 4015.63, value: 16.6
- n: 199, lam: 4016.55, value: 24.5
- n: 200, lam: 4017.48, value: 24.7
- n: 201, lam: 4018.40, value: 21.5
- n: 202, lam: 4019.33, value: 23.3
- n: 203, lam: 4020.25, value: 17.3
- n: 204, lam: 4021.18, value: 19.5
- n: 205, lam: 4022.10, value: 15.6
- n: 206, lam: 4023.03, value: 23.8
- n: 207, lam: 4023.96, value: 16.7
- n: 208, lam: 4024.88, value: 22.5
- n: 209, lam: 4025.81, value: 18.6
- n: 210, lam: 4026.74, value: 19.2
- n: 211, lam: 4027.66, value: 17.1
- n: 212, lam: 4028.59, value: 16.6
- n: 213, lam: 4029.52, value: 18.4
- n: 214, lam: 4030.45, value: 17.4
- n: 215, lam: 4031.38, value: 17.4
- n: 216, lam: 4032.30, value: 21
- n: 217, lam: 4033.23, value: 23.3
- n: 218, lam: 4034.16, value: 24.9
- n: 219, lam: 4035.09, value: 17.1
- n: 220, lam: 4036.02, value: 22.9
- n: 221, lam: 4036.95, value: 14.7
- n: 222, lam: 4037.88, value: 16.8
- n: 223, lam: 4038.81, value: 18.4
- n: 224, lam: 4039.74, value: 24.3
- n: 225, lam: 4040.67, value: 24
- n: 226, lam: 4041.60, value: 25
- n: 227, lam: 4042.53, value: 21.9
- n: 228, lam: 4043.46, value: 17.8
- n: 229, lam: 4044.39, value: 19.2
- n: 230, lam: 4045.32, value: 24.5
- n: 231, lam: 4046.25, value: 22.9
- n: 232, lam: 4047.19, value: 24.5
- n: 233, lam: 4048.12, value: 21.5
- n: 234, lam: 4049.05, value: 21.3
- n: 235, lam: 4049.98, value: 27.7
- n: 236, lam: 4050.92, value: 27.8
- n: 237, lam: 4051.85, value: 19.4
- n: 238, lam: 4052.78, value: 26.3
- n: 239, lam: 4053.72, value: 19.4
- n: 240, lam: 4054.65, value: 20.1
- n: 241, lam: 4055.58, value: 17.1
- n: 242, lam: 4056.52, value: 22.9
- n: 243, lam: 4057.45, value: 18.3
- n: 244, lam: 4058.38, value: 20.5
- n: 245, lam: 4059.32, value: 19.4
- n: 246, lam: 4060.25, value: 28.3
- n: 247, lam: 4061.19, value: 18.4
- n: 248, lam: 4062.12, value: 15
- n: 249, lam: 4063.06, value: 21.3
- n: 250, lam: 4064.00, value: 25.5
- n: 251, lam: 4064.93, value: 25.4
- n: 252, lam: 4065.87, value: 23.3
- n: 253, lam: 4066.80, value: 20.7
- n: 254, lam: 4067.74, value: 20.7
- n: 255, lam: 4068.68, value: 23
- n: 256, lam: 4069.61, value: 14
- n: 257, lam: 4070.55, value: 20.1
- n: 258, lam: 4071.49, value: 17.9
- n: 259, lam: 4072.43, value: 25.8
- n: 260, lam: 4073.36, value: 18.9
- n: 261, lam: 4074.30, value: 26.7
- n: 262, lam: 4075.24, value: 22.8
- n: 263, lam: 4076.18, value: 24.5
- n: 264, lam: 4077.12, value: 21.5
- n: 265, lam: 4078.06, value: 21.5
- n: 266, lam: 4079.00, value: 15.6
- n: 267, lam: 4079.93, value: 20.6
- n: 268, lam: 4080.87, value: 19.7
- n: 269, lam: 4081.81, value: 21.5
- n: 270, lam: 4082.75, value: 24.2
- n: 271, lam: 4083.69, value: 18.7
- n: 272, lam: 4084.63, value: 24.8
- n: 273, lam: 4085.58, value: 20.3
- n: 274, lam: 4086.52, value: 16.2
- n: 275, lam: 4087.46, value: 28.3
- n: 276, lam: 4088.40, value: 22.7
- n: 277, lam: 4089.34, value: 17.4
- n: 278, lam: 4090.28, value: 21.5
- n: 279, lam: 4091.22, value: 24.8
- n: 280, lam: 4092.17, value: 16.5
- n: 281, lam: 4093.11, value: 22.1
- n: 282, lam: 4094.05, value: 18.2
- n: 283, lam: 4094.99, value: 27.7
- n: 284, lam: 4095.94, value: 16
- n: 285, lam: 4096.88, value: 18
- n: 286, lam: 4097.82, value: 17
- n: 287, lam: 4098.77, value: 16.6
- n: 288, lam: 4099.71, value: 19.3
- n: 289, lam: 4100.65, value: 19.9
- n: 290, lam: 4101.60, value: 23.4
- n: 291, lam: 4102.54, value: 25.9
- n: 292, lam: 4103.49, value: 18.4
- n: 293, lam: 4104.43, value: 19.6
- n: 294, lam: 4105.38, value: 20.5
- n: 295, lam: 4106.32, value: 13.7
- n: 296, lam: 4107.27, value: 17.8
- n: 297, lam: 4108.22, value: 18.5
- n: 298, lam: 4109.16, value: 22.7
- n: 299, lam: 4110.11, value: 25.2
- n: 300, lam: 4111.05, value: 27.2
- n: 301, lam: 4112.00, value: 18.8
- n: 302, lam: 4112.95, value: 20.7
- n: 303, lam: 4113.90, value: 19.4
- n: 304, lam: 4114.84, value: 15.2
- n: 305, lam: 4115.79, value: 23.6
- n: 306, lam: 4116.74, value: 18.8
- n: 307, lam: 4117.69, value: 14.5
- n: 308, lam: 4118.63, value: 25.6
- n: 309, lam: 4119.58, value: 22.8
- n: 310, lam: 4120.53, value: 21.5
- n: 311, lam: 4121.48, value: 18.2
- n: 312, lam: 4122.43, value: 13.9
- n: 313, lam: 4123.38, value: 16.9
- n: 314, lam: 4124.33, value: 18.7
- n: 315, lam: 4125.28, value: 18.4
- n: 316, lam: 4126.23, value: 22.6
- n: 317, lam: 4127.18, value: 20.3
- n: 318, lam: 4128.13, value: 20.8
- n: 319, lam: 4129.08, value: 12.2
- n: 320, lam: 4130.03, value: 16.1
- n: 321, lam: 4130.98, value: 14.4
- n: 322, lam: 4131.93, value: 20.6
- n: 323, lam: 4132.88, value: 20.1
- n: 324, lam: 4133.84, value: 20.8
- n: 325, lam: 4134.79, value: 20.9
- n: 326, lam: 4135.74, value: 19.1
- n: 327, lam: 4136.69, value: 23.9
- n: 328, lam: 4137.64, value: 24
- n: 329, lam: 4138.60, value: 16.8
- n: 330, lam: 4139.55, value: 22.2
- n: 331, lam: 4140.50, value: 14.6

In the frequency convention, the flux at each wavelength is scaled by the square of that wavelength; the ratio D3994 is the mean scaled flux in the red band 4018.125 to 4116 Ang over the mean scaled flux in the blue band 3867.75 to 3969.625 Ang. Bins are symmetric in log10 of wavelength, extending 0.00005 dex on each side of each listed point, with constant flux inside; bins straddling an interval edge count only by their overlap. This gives 1.1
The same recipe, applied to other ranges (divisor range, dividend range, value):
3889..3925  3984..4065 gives 1.07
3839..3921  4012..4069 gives 1.06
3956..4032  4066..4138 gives 1.06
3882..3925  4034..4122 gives 1.10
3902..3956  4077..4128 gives 1.07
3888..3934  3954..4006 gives 1.01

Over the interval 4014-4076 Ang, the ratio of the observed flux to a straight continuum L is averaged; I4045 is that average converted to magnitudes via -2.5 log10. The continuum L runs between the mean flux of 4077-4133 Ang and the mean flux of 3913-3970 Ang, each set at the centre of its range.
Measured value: -0.05 mag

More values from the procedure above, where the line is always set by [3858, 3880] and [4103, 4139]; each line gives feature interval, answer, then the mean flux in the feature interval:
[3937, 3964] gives 0.04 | 20.7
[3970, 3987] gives 0.13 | 18.8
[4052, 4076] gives -0.06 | 21.3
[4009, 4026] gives 0.02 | 20.4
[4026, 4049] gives 0.00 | 20.4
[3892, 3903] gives 0.13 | 19.5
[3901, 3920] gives 0.03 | 21.4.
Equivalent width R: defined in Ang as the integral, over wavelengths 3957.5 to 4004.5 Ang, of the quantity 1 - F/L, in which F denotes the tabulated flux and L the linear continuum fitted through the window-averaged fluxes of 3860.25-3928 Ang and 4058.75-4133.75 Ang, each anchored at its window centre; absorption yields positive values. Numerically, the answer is 1.2 Ang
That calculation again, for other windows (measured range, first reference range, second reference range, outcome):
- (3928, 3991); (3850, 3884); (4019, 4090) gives 5.2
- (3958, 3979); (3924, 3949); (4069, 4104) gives 1.0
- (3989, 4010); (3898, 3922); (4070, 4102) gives -0.8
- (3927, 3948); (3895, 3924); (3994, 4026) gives 1.2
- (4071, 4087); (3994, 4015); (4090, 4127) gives -0.7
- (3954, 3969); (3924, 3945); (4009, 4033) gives -0.1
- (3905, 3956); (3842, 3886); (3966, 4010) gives 0.9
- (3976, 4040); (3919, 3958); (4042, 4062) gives 2.2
